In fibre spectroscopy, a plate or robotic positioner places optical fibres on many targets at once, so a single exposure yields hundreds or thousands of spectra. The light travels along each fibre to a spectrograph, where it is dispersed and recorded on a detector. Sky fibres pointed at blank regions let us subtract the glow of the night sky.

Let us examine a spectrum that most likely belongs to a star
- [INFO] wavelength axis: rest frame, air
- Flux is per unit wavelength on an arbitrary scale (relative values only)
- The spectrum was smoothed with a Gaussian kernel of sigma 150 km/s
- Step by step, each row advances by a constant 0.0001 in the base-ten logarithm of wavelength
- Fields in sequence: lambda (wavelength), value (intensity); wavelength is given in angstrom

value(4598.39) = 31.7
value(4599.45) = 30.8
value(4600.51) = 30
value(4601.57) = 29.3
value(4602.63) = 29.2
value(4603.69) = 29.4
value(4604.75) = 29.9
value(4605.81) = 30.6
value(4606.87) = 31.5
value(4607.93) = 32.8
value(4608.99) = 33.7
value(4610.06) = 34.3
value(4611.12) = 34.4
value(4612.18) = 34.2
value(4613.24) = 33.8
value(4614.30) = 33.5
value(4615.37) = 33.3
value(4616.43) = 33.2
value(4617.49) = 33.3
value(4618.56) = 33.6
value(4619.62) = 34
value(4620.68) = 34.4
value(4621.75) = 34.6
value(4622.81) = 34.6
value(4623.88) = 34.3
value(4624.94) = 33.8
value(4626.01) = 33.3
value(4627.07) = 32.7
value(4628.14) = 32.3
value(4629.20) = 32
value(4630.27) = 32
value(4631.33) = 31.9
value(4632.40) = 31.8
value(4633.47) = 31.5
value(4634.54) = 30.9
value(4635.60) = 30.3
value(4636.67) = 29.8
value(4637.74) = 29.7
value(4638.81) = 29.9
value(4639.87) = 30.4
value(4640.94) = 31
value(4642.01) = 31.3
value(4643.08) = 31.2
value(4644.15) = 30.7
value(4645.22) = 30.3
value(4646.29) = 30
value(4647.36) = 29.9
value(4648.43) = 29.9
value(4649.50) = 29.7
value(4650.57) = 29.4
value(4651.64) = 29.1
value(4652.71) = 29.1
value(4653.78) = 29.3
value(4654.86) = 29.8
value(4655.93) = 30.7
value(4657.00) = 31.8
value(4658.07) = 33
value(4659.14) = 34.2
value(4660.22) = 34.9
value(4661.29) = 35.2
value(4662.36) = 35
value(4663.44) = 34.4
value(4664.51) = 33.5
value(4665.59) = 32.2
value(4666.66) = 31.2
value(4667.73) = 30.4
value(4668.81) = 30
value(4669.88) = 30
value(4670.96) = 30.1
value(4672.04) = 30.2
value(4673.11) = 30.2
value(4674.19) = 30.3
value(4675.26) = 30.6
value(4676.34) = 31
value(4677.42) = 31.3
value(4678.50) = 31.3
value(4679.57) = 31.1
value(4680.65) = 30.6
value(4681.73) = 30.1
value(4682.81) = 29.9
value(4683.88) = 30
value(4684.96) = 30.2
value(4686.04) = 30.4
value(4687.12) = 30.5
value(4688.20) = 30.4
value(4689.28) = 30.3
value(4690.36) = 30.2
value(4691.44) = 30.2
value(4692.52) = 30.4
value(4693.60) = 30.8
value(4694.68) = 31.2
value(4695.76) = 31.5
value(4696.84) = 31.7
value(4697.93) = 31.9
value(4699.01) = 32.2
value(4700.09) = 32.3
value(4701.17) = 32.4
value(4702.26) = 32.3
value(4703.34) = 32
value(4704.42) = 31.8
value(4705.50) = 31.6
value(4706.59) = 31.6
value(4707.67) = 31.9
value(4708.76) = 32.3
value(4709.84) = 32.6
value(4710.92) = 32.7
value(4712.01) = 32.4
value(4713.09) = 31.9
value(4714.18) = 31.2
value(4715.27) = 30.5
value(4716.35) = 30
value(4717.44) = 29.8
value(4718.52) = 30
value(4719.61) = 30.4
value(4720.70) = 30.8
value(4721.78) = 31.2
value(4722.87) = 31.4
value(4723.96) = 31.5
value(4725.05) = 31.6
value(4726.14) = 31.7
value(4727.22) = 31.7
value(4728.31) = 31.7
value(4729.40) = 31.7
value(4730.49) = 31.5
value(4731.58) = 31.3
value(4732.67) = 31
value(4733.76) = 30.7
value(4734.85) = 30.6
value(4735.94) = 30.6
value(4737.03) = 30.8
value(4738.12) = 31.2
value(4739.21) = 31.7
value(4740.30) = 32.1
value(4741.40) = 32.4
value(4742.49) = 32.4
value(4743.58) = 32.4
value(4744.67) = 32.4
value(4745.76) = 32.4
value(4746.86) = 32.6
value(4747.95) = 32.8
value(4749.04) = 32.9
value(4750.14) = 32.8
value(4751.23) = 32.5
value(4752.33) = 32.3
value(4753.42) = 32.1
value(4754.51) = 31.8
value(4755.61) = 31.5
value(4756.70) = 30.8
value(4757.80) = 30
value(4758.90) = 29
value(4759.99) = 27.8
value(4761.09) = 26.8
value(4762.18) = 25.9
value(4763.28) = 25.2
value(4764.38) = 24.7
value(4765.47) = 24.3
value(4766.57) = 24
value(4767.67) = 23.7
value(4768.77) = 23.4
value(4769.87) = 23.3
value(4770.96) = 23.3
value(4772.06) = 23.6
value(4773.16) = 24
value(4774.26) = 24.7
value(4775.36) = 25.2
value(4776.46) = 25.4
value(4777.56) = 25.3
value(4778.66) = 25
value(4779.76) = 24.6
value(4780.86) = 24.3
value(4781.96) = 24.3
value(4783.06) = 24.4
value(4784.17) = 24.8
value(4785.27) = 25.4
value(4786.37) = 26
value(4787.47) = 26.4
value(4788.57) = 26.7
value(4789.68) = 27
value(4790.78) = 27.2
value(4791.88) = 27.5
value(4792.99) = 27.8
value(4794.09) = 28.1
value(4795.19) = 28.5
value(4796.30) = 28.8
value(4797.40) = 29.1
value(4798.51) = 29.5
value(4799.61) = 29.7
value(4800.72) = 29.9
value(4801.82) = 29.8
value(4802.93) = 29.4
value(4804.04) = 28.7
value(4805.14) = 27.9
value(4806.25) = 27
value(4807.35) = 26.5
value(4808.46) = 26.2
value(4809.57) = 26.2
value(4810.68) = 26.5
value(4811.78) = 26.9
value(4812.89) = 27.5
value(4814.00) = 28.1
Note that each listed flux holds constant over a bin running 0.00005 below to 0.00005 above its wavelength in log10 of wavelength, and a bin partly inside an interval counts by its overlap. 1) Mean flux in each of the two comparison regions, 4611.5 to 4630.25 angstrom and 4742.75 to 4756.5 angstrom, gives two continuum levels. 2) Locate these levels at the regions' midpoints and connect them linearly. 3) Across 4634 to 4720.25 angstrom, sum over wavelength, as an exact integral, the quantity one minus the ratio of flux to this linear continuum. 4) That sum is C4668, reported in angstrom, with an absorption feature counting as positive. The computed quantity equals 5.1 angstrom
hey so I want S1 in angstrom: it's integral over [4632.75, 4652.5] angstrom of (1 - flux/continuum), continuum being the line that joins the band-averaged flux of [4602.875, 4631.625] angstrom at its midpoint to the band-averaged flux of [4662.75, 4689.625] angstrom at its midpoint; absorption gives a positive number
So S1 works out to 1.1 angstrom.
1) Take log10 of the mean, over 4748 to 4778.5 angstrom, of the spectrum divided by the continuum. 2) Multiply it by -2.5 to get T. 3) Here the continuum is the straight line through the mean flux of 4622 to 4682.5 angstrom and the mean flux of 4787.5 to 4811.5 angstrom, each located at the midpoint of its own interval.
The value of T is 0.06 mag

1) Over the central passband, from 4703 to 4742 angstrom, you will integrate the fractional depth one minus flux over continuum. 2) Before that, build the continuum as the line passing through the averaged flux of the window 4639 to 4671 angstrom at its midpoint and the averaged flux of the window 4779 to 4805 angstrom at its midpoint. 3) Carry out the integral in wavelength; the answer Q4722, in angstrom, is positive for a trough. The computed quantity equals -2.8 angstrom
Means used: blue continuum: 31.3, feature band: 31.4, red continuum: 27.3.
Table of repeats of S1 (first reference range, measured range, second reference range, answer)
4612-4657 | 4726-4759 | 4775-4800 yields -4.3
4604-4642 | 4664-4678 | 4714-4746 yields 0.5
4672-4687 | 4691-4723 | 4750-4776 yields -2.2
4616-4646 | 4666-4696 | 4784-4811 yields 0.2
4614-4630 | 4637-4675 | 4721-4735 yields 2.0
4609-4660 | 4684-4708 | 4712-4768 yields -0.1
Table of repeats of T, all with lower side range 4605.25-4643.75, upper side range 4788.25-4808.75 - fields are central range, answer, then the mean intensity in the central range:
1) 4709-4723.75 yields -0.03 mag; 31.2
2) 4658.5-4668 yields -0.07 mag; 33.5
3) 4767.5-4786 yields 0.18 mag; 24.4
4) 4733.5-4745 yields -0.07 mag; 31.6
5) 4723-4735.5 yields -0.05 mag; 31.4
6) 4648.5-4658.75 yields 0.05 mag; 30.3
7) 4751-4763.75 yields -0.01 mag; 29.6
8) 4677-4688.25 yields 0.02 mag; 30.5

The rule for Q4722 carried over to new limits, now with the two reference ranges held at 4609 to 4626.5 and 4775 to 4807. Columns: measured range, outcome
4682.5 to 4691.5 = 0.26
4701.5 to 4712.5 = -0.64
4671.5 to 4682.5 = 0.31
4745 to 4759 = -1.63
